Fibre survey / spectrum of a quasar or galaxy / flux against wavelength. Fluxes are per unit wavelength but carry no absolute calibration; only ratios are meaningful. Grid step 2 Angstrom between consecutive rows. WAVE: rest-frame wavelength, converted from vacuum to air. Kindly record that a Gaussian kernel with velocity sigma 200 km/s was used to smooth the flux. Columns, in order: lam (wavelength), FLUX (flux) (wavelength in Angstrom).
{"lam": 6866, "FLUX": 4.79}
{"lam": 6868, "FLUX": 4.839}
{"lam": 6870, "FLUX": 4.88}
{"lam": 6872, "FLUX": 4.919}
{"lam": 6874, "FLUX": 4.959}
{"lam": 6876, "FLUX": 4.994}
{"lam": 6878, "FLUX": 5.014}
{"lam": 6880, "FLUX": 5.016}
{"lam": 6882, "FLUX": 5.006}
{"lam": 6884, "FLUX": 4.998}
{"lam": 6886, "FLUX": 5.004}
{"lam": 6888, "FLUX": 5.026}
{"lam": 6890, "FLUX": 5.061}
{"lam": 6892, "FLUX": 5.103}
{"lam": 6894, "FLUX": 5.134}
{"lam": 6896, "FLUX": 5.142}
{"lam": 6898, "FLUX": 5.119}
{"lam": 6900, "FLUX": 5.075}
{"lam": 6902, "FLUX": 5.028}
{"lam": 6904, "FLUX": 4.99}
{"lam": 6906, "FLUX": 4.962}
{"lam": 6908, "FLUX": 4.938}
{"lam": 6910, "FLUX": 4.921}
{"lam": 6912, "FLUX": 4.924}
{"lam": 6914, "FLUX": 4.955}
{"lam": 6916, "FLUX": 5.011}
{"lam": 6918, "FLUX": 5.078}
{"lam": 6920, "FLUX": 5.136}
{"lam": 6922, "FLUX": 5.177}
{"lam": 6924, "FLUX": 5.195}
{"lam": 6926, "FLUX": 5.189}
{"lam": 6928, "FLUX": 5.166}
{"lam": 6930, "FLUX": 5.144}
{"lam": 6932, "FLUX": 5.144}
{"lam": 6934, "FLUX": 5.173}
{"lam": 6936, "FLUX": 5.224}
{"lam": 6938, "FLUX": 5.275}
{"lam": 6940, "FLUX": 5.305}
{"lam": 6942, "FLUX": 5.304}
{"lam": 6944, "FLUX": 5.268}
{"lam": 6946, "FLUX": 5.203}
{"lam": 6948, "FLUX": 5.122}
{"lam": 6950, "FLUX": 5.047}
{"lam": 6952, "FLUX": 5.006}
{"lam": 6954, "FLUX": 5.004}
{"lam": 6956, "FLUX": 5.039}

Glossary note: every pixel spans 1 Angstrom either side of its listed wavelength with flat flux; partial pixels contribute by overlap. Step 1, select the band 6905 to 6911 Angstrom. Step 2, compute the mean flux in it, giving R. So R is 4.94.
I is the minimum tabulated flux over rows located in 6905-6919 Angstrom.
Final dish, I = 4.921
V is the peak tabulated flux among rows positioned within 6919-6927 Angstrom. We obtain 5.195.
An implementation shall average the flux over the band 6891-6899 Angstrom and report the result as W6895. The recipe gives 5.12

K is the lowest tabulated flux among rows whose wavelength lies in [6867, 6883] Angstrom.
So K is 4.839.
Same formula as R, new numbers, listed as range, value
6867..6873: 4.88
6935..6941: 5.27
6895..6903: 5.09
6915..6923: 5.1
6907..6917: 4.95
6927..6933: 5.15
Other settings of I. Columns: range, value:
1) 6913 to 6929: 4.955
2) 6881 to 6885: 4.998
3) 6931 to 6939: 5.144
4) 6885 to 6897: 5.004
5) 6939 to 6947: 5.203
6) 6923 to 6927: 5.189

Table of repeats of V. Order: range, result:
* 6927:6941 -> 5.305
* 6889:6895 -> 5.134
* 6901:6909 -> 5.028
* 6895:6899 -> 5.142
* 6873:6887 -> 5.016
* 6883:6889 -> 5.026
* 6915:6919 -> 5.078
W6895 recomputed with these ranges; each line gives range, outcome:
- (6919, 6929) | 5.17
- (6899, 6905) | 5.03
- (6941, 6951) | 5.19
